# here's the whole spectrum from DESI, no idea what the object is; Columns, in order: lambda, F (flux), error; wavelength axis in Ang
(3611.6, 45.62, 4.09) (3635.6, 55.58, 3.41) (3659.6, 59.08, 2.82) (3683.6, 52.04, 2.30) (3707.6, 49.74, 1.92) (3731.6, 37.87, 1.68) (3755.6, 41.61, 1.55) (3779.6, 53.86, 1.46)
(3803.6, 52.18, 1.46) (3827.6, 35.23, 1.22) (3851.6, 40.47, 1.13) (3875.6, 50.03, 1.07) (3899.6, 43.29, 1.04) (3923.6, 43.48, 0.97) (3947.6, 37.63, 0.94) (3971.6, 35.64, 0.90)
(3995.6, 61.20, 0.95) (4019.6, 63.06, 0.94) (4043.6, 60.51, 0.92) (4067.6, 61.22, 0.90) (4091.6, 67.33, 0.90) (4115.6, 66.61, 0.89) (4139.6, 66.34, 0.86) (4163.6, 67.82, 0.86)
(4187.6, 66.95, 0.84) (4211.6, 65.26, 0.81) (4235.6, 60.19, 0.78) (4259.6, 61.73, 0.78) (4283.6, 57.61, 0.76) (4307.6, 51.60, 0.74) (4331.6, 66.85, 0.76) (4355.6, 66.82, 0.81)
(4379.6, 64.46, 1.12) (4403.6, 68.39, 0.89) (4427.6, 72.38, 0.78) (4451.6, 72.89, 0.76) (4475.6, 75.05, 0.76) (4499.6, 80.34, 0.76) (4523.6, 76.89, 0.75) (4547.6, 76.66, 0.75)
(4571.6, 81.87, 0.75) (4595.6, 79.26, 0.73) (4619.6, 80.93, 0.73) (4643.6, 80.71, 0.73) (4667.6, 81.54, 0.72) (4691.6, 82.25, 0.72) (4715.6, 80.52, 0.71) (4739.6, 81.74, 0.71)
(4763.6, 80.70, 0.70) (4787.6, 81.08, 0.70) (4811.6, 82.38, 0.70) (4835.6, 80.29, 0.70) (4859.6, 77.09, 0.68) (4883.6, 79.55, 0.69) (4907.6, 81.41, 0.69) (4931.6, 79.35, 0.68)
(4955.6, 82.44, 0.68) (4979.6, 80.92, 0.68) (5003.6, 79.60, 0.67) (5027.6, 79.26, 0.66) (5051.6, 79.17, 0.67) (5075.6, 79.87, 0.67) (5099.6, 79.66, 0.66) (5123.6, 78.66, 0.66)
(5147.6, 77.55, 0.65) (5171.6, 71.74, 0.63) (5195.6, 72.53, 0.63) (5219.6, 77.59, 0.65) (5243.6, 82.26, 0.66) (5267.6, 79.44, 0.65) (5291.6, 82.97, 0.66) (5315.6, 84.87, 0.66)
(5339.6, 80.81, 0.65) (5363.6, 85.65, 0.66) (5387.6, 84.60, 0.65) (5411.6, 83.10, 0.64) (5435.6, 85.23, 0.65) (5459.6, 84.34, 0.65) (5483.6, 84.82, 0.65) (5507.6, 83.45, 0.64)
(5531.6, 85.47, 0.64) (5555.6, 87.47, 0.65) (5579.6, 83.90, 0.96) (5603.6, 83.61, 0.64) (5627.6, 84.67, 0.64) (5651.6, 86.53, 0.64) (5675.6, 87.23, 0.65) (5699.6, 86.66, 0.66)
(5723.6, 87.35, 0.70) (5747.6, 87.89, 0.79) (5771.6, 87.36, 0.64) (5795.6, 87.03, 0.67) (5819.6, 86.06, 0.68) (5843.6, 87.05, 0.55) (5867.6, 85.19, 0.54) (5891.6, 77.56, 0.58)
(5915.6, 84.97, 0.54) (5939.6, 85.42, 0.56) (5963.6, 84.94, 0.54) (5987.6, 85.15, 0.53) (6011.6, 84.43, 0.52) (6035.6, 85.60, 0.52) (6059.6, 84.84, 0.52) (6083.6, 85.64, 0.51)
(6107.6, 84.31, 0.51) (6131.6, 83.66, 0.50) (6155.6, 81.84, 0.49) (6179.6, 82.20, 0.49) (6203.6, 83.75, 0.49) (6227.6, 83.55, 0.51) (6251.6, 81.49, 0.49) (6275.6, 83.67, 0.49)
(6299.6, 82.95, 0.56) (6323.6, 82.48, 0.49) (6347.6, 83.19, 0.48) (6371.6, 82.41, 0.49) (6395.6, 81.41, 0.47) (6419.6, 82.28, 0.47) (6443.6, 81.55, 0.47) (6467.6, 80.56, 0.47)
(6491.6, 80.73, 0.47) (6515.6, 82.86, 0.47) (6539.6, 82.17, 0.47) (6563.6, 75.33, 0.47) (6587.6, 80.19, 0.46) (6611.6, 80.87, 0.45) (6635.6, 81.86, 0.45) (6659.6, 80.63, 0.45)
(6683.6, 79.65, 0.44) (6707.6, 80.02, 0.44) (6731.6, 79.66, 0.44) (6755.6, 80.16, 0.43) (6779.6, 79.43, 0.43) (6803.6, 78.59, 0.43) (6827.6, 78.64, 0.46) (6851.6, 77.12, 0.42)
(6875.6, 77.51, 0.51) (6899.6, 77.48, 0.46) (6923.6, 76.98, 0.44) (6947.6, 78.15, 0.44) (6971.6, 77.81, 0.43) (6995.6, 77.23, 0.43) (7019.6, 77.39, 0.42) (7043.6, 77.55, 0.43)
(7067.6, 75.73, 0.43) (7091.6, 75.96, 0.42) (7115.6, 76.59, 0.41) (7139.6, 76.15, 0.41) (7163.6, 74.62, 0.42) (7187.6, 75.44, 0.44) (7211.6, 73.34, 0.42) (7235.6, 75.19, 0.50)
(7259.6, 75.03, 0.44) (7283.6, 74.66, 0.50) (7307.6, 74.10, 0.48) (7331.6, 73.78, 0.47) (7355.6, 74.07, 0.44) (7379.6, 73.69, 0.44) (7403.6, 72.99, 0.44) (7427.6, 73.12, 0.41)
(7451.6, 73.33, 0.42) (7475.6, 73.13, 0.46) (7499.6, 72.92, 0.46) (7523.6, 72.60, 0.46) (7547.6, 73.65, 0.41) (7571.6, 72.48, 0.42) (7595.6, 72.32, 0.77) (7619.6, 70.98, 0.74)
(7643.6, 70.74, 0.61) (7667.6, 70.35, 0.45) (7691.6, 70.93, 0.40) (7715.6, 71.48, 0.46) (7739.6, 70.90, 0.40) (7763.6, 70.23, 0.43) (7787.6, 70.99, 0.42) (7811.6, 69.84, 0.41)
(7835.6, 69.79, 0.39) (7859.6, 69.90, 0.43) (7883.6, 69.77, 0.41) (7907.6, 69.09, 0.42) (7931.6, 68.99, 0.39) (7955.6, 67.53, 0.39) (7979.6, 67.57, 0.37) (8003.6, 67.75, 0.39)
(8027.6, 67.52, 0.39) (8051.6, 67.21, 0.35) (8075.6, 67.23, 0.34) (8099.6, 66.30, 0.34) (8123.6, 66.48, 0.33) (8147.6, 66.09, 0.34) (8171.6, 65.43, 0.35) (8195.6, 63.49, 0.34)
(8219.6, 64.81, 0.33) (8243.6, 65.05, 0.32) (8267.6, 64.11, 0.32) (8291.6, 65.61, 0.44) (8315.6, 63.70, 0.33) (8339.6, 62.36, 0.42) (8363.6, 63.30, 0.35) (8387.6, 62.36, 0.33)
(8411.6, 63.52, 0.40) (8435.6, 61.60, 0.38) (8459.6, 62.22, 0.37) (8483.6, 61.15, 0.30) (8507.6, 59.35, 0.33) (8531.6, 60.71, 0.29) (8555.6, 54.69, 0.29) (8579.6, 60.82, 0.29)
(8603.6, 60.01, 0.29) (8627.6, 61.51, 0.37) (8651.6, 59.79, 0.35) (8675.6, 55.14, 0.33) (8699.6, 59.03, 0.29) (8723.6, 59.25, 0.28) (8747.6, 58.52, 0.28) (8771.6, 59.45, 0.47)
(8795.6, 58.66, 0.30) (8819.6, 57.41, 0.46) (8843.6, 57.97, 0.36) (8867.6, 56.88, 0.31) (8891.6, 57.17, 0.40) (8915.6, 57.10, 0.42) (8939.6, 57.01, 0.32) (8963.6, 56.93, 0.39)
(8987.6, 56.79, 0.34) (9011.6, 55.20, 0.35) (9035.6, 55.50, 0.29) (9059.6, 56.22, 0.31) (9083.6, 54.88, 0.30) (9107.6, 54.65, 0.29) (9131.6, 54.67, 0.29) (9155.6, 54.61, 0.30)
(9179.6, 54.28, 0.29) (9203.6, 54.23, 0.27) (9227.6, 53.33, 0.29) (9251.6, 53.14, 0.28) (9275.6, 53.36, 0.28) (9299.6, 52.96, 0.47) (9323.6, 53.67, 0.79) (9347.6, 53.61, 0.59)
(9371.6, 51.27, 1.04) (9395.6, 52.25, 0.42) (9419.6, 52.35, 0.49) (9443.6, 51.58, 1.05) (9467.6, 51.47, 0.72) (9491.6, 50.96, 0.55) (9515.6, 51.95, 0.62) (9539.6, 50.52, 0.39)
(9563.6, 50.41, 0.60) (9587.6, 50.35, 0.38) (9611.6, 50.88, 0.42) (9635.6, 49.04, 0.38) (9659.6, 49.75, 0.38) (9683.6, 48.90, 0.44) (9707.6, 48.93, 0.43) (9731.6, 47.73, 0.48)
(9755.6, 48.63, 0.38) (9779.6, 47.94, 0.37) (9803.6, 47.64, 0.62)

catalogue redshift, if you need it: 0.00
